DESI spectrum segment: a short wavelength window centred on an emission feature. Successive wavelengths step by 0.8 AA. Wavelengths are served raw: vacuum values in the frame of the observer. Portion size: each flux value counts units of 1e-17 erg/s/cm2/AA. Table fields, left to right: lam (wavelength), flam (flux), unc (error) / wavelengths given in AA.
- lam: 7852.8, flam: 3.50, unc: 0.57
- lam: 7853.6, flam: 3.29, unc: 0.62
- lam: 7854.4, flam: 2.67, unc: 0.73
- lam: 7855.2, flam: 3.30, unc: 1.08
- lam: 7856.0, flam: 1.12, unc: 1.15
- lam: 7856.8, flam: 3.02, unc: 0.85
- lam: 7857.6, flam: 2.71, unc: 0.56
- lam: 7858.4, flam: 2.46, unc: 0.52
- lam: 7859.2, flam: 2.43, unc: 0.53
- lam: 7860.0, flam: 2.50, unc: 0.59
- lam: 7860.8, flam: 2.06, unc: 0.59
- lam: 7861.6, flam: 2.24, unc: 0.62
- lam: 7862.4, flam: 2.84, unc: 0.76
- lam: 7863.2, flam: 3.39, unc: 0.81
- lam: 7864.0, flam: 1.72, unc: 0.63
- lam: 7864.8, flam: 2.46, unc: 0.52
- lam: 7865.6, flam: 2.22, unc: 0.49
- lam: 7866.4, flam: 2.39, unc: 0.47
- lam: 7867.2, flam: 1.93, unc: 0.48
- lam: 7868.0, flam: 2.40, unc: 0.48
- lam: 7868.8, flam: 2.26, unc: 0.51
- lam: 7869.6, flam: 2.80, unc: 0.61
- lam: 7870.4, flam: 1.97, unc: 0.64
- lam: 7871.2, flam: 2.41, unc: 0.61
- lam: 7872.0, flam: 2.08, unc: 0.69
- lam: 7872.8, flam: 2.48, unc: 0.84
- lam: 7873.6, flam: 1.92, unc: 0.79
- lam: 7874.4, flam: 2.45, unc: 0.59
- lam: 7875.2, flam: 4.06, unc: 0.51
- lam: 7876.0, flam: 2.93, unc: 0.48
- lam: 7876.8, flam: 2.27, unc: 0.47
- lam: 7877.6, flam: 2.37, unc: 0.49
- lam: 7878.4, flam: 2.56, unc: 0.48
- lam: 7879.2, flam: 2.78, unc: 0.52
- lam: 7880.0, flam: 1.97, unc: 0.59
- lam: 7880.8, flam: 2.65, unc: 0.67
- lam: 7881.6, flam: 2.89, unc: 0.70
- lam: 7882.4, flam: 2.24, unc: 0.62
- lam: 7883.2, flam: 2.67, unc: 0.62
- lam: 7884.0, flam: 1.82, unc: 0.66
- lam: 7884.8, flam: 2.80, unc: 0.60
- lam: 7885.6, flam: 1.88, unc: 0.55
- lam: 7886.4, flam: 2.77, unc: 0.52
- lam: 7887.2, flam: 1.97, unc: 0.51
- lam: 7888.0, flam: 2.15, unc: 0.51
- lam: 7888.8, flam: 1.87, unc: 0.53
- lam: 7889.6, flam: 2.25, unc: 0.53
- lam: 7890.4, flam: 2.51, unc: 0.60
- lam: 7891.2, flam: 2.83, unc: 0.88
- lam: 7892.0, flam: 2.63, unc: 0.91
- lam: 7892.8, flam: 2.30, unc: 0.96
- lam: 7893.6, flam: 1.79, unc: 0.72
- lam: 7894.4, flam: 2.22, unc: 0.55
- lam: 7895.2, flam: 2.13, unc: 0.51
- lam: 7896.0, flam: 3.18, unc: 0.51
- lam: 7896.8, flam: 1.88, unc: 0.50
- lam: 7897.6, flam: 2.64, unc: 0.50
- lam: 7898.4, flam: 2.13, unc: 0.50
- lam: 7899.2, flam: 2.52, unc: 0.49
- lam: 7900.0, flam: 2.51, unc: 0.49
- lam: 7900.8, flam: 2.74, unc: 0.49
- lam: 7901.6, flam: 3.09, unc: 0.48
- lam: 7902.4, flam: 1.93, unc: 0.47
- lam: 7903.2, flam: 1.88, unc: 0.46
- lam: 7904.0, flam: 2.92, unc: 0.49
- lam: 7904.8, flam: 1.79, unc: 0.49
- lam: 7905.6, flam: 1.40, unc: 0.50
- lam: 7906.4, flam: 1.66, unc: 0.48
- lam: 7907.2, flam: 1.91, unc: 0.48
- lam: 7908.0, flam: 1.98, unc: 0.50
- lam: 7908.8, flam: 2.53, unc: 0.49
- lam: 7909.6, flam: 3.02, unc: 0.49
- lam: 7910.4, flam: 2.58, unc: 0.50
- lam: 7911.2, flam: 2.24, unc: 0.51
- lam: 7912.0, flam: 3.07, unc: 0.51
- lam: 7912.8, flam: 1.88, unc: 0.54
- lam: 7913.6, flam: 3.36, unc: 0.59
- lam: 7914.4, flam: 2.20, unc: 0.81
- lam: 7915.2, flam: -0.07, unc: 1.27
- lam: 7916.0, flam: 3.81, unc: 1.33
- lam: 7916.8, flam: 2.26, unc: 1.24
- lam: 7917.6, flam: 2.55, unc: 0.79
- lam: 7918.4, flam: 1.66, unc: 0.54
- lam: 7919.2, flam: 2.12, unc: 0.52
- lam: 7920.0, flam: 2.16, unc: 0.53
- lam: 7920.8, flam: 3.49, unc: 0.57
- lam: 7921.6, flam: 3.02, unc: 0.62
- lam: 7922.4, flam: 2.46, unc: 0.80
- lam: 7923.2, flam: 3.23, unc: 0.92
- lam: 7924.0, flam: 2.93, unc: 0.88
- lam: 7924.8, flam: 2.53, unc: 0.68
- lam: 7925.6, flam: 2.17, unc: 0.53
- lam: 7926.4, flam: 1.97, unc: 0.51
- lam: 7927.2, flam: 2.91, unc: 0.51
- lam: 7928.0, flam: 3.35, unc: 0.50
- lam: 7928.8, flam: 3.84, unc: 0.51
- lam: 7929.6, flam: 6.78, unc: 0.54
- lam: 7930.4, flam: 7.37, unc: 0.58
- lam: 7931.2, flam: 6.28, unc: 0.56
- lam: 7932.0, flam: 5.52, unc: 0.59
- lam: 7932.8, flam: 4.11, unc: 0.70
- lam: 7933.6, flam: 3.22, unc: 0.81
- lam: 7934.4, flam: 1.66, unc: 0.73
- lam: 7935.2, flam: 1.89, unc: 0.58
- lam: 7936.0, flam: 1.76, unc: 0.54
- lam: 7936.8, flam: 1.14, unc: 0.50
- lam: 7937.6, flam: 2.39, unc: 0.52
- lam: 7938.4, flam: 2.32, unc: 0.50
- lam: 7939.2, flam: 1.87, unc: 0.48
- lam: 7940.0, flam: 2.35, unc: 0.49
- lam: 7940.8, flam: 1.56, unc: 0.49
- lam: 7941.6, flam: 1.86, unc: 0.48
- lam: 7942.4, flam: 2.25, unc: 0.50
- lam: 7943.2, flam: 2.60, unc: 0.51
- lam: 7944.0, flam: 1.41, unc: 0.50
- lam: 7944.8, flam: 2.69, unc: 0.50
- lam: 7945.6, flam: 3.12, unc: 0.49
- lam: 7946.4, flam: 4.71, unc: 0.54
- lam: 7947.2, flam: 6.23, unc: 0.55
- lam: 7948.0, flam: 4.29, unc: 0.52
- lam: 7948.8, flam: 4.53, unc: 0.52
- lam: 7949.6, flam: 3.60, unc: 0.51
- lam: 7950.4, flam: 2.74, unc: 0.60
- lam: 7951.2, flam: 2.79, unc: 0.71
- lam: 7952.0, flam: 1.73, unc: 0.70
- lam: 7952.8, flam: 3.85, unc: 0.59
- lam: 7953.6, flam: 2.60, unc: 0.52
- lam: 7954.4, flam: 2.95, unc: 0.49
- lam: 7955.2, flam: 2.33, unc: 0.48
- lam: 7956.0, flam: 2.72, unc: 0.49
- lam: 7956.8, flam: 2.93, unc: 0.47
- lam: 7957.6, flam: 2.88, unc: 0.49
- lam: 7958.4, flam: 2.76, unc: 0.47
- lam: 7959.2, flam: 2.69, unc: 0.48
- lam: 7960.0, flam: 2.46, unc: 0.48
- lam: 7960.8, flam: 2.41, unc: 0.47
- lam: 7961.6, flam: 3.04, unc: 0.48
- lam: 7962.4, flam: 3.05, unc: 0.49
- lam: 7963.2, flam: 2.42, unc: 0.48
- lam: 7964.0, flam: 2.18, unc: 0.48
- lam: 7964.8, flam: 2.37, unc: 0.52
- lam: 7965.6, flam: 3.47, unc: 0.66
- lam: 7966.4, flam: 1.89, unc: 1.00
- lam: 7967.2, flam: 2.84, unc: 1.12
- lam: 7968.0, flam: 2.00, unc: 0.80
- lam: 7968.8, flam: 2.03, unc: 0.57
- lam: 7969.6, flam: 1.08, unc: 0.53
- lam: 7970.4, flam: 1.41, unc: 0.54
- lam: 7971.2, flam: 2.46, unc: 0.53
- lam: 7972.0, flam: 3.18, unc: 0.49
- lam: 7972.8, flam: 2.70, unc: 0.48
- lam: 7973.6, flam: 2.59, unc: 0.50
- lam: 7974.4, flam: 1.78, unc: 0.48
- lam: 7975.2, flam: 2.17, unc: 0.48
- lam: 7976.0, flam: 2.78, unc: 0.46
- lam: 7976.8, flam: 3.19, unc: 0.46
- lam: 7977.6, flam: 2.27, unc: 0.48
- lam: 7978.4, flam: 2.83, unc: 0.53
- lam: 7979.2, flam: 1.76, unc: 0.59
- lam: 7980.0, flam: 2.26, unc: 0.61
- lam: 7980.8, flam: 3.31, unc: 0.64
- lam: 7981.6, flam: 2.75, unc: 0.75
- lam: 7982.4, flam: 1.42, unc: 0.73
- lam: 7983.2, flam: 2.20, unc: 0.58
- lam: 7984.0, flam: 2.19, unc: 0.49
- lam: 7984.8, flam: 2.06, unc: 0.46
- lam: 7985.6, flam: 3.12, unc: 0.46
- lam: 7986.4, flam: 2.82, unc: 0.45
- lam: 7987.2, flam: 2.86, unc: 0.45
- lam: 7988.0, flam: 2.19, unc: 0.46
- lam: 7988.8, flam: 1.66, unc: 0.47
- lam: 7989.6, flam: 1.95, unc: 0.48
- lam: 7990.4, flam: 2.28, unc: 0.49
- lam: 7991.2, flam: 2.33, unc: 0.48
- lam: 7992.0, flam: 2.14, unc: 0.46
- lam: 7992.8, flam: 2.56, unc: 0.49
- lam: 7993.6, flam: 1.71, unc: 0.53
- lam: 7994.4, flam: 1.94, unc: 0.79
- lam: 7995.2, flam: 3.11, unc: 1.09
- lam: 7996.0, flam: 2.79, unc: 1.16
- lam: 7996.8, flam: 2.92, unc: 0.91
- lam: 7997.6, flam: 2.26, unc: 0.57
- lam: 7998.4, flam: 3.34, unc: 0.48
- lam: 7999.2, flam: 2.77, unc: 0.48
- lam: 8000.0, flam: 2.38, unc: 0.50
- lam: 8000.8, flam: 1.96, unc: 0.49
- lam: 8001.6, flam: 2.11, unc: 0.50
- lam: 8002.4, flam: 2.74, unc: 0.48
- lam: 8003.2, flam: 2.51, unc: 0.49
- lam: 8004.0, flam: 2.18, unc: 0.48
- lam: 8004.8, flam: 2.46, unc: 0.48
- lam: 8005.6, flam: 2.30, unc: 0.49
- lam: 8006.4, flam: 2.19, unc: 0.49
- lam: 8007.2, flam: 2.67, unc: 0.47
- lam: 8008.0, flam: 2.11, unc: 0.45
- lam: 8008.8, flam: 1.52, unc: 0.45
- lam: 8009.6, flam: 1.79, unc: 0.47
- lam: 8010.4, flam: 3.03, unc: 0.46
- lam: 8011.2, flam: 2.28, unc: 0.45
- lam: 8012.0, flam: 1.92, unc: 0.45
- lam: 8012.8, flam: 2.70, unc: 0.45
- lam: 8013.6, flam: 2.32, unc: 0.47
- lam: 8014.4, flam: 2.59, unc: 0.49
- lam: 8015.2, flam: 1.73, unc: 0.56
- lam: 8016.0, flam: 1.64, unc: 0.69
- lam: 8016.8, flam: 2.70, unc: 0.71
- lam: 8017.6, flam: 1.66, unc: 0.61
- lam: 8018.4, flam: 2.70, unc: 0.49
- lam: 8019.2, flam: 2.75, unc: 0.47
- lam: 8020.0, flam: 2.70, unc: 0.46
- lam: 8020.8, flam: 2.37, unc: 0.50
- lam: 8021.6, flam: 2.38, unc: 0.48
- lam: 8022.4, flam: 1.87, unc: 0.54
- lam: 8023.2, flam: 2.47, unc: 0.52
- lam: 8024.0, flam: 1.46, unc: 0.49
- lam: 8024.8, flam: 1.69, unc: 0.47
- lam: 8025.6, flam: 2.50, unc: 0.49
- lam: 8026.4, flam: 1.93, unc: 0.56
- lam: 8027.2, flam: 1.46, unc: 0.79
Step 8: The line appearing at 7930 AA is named [S II]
